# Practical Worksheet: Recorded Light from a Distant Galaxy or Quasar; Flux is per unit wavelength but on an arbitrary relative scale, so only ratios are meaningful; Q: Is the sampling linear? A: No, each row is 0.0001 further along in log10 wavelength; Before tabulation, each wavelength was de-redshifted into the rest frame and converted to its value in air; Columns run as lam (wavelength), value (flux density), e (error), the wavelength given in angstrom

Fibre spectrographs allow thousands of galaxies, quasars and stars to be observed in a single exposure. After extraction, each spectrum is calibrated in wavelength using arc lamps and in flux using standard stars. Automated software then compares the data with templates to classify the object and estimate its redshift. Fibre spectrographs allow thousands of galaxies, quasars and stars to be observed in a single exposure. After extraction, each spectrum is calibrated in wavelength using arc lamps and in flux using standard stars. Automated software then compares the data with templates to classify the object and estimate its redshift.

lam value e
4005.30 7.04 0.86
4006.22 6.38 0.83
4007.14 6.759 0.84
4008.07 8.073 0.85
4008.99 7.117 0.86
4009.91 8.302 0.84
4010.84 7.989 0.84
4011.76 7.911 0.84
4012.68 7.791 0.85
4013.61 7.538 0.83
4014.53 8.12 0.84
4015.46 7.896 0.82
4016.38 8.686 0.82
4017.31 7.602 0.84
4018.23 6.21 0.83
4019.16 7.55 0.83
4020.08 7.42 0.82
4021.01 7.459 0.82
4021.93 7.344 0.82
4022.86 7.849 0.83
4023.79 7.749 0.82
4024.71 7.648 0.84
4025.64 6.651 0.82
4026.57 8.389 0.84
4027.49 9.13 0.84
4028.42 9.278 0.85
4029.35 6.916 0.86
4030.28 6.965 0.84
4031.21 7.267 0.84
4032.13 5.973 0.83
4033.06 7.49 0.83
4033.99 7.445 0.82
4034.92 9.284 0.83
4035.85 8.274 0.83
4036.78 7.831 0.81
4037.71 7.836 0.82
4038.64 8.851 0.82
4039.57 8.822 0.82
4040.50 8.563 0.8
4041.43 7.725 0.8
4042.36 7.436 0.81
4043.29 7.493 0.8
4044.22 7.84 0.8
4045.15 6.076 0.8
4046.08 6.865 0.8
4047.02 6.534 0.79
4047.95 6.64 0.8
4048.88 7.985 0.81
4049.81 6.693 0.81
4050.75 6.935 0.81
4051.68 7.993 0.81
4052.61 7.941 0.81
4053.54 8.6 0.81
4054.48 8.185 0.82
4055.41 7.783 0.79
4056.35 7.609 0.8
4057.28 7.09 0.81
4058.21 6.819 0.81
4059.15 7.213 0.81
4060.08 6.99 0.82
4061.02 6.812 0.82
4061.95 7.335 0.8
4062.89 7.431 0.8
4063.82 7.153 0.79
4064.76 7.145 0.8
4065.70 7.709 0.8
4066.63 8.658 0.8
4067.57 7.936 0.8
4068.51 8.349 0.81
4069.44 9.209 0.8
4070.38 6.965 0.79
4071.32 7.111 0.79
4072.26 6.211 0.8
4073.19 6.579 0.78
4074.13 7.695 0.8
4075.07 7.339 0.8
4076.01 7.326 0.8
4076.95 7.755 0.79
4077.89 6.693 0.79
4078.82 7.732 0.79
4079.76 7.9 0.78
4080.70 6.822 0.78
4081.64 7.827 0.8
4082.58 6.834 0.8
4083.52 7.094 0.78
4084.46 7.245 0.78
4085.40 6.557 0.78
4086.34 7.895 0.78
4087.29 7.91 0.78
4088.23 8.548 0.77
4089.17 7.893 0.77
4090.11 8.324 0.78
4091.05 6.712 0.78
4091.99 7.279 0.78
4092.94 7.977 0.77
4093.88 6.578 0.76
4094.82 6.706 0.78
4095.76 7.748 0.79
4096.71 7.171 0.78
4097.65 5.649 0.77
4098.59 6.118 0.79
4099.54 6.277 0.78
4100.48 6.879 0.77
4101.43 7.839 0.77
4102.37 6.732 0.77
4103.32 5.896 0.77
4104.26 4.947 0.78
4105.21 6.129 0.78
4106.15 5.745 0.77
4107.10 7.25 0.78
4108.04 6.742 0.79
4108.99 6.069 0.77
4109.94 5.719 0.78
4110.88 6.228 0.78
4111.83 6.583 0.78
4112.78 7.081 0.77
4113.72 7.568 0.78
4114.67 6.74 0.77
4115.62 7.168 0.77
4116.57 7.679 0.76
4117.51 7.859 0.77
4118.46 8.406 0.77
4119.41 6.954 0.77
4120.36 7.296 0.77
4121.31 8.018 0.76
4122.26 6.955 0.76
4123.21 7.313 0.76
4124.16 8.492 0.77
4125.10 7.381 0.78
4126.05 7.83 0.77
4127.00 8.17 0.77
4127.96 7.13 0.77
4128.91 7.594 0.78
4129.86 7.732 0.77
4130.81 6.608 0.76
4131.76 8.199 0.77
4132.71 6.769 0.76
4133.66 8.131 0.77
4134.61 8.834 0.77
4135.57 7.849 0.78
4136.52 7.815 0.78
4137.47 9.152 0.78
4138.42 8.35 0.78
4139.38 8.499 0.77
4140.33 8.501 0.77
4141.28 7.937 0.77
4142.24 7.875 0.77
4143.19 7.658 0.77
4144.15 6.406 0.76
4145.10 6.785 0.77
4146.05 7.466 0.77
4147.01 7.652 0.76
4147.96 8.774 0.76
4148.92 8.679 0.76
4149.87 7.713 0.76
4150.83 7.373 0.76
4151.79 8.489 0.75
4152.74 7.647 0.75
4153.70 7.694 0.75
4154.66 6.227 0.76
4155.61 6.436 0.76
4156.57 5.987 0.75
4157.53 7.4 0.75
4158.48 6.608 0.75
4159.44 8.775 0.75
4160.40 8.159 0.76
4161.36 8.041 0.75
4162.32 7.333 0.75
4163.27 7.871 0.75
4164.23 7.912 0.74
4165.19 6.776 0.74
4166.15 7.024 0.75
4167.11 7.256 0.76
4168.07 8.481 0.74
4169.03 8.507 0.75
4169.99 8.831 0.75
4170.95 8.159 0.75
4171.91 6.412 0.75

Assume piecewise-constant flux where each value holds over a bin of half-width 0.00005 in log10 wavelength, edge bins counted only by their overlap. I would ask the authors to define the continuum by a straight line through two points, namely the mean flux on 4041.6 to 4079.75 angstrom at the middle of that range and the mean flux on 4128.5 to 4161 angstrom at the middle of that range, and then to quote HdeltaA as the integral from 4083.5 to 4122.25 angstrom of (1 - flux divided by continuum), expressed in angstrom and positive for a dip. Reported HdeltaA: 2.8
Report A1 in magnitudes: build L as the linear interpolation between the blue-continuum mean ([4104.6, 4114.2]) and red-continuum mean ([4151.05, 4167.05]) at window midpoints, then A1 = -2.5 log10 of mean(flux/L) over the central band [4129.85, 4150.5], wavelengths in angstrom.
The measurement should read -0.12 mag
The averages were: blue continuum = 6.49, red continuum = 7.39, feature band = 7.88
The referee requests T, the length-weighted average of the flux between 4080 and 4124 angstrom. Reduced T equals 7.03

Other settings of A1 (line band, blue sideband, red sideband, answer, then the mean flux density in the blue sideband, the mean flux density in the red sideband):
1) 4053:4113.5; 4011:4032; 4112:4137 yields 0.07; 7.68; 7.59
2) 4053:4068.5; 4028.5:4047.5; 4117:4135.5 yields 0.01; 7.61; 7.67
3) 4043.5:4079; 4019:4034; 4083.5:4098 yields 0.01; 7.57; 7.35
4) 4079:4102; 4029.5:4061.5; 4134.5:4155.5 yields 0.06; 7.52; 7.84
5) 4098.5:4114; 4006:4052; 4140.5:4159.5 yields 0.17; 7.62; 7.47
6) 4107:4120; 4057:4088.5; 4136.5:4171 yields 0.08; 7.4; 7.73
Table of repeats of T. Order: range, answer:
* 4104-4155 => 7.46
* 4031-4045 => 7.85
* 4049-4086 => 7.42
